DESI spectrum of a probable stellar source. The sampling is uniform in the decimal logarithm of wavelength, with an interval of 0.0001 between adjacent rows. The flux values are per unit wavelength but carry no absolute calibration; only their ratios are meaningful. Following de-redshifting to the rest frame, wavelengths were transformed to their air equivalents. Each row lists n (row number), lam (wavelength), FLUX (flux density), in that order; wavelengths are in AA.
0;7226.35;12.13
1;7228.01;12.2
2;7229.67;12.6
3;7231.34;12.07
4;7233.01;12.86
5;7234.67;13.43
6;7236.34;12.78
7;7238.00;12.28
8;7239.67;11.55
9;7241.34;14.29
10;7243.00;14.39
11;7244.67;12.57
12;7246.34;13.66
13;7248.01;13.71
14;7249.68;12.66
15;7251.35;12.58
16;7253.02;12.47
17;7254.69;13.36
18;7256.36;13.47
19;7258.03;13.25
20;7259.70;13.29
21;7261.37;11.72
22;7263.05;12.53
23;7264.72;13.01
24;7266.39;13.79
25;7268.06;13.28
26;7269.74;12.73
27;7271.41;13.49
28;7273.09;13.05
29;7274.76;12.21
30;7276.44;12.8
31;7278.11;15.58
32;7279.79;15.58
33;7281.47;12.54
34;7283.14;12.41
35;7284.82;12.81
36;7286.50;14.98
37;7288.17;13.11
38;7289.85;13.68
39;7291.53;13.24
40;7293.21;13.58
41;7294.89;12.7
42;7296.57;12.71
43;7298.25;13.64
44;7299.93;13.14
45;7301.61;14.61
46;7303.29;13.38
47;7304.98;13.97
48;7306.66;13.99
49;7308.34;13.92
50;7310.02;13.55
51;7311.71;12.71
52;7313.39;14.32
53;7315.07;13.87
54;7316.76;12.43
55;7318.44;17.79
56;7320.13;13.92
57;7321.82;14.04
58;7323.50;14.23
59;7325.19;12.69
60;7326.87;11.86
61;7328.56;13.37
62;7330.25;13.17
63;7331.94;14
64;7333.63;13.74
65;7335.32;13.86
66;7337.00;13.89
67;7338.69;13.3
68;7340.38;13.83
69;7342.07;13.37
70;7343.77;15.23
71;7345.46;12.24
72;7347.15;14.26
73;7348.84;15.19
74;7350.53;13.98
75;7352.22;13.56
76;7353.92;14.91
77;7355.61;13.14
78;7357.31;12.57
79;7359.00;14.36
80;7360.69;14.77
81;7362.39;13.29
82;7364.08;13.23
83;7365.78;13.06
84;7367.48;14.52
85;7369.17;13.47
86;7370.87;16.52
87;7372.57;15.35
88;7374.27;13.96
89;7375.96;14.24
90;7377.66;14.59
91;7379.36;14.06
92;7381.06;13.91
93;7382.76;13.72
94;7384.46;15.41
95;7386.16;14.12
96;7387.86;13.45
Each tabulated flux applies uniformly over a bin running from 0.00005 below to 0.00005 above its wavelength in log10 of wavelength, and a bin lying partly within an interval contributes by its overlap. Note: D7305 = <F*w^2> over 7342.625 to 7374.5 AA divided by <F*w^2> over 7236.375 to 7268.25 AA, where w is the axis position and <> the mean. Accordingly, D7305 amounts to 1.11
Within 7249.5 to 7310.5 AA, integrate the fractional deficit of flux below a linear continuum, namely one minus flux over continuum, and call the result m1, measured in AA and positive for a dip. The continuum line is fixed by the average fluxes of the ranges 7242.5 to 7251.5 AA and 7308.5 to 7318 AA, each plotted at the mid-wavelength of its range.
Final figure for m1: 0.5 AA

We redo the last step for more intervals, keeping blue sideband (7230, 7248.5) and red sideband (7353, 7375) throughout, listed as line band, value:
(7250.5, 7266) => 0.4 AA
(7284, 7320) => -0.4 AA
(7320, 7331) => 0.4 AA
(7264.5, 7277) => 0.2 AA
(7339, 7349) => 0.0 AA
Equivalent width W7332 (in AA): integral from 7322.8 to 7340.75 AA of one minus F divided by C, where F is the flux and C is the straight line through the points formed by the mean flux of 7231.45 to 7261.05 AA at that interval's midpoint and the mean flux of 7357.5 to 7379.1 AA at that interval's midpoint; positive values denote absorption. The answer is 0.6 AA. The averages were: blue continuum 13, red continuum 14.2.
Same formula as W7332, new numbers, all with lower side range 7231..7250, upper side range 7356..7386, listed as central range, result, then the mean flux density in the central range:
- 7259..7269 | 0.24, 12.9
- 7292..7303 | 0.12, 13.4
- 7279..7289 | -0.10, 13.6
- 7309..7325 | -0.39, 14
